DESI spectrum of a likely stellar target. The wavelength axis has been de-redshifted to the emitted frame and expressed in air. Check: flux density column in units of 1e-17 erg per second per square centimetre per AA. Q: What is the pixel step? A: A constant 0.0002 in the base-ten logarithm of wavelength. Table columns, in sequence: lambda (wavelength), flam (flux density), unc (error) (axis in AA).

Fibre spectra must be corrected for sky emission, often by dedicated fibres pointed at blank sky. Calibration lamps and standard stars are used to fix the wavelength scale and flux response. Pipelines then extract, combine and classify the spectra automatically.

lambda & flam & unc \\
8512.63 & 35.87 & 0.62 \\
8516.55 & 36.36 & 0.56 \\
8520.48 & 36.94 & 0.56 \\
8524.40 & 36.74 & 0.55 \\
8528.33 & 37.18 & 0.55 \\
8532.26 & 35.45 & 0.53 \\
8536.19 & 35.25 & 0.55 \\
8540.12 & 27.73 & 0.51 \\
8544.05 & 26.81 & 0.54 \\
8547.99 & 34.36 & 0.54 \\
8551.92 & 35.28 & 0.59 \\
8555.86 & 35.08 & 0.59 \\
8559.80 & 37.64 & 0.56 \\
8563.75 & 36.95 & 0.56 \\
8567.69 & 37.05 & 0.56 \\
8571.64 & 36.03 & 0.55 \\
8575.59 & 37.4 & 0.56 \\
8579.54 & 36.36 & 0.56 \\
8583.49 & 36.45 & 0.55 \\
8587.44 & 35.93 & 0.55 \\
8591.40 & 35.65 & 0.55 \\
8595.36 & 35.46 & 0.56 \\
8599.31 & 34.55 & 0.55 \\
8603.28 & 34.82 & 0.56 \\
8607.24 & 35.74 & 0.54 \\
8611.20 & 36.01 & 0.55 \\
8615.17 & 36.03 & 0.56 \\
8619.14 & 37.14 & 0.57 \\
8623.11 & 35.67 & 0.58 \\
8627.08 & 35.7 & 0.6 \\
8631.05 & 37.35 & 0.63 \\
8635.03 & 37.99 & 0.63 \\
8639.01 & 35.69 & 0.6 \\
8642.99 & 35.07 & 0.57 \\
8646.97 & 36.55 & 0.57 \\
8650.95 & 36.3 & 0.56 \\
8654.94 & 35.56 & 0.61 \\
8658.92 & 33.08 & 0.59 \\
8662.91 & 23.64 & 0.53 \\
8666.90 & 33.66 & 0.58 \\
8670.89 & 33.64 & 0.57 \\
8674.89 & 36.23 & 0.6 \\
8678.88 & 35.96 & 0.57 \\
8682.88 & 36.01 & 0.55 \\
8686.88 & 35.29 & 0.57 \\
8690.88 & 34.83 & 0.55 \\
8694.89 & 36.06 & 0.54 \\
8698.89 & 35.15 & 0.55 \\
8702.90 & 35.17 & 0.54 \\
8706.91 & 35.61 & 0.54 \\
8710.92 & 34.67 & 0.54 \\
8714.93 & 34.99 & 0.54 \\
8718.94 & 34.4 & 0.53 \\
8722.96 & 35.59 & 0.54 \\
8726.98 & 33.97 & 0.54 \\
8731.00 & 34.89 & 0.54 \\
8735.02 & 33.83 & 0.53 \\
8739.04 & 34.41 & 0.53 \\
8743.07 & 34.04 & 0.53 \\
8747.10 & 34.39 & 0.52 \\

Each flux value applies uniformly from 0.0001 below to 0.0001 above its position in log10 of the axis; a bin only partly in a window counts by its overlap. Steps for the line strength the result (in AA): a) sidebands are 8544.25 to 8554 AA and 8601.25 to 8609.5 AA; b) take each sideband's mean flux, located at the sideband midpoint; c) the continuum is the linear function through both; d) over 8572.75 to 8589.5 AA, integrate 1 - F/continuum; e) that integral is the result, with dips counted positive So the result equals -0.99 AA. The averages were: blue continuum 33.4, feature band 36.5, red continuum 35.3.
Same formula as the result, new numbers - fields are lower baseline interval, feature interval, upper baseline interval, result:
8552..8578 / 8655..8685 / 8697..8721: 1.8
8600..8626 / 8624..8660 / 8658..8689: -1.3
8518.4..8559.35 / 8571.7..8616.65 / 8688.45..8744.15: -1.9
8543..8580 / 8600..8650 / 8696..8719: -1.1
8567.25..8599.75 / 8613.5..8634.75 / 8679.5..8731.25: -0.4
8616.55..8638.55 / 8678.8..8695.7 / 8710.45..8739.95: -0.1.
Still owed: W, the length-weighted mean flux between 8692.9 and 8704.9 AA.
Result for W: 35.5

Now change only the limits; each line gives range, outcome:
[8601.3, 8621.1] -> 36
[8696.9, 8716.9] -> 35.1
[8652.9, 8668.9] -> 31.5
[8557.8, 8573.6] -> 36.9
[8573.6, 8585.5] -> 36.7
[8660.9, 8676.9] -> 31.8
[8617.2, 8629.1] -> 36.2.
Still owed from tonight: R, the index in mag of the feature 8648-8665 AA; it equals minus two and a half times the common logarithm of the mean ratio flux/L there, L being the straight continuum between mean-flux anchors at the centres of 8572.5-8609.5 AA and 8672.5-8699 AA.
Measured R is 0.11 mag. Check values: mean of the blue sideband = 35.8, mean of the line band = 32.4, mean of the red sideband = 35.6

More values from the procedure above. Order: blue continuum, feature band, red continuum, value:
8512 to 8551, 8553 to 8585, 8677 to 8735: -0.07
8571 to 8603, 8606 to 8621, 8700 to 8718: -0.02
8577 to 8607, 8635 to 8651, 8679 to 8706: -0.02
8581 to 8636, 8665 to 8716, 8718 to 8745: -0.01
